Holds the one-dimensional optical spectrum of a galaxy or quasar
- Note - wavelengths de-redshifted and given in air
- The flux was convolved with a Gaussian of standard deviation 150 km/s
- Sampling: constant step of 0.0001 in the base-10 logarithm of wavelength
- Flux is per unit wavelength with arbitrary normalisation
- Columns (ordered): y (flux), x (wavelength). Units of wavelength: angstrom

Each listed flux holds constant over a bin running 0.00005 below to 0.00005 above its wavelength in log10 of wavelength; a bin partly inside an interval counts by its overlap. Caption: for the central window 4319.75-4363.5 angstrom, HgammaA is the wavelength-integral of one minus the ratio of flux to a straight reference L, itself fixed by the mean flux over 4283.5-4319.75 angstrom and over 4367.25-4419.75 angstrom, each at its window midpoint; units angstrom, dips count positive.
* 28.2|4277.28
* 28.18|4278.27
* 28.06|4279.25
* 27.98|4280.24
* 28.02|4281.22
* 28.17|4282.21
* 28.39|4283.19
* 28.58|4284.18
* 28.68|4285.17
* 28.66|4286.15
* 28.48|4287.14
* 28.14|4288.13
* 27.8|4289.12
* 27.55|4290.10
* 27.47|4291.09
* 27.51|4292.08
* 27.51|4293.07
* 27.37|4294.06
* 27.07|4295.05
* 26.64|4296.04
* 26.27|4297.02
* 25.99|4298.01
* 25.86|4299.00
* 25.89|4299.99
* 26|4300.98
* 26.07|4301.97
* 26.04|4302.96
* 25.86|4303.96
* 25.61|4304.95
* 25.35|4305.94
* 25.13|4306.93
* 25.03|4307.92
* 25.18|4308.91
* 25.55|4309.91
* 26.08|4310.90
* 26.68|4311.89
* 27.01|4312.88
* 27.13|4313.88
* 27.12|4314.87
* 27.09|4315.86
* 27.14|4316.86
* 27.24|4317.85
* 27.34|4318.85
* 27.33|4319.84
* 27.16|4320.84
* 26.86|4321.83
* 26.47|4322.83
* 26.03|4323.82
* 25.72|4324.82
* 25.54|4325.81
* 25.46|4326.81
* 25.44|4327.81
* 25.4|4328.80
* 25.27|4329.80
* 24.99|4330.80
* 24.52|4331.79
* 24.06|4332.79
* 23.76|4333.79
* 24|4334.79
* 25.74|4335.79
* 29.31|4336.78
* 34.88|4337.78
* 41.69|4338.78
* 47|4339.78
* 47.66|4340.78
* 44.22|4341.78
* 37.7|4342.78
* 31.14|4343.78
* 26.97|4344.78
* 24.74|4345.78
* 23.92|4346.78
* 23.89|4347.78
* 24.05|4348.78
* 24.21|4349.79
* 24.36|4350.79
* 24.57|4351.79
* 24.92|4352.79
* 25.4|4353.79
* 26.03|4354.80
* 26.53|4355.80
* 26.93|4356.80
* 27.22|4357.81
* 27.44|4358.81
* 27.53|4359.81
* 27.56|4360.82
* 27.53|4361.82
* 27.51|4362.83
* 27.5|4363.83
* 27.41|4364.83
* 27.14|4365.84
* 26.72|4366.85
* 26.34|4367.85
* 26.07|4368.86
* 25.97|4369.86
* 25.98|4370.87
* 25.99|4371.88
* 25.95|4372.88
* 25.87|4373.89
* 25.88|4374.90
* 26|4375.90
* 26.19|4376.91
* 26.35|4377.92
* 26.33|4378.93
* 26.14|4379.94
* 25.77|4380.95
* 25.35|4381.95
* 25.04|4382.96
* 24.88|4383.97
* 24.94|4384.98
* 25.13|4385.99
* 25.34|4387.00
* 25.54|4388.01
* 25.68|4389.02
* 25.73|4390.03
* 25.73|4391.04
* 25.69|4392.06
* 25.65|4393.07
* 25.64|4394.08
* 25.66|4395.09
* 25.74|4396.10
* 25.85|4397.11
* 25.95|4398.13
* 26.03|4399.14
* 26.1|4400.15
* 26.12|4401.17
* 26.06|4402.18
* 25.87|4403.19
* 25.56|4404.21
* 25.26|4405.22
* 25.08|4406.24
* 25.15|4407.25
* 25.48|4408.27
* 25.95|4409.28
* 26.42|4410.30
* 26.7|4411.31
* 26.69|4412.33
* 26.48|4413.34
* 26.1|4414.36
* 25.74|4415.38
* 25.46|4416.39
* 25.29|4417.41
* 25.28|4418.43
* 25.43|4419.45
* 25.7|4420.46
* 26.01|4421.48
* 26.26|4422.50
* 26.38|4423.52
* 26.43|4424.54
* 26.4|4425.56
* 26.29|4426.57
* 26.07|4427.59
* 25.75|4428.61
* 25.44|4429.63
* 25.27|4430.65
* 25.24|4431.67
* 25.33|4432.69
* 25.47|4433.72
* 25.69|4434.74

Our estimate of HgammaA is -3.0 angstrom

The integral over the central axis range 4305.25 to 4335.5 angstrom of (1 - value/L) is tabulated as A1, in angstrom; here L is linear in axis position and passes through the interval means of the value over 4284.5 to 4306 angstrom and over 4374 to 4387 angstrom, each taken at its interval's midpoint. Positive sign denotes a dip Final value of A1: 0.8 angstrom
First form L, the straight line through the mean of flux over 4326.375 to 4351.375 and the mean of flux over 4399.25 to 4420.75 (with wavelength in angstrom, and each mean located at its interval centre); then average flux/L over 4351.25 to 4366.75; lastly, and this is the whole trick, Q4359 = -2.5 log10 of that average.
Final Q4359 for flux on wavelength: 0.06 mag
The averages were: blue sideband 29.4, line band 26.7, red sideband 25.8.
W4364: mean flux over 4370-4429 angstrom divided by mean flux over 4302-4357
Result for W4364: 0.9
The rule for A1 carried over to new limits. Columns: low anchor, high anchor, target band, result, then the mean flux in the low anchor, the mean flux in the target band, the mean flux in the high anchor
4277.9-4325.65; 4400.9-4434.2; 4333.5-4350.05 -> -3.19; 26.9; 31.7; 25.8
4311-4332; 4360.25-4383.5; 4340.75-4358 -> -1.12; 26.4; 28.1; 26.4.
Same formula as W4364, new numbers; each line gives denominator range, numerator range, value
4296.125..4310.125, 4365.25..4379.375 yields 1.02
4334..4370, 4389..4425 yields 0.89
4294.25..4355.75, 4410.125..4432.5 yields 0.94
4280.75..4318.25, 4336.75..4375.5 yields 1.07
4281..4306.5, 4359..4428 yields 0.96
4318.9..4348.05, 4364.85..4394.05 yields 0.88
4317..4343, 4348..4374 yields 0.89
